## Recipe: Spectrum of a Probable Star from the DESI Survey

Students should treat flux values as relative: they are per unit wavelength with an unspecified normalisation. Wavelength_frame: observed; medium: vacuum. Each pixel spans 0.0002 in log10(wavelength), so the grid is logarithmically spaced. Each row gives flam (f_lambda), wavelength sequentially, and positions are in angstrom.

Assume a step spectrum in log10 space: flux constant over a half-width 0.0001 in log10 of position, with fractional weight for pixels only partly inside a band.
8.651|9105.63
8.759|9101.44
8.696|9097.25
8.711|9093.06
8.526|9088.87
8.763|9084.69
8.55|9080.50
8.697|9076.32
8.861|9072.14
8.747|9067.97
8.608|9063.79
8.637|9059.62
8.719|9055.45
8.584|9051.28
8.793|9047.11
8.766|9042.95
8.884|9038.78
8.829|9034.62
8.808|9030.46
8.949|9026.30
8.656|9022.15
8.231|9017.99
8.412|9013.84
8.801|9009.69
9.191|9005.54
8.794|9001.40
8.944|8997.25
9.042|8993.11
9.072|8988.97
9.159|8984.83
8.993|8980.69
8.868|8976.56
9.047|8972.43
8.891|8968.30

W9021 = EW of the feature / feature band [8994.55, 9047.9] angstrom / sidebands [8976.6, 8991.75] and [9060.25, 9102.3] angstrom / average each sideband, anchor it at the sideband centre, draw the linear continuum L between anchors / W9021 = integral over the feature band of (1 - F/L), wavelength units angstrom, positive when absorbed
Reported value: 0.79 angstrom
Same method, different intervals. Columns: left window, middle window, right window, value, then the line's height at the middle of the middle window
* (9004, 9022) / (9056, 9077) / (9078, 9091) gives -0.2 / 8.62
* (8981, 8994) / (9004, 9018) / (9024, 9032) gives 0.4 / 8.96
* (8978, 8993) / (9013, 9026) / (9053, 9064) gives 0.5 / 8.88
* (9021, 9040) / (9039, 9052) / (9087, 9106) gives 0.1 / 8.8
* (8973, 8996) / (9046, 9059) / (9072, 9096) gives 0.1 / 8.78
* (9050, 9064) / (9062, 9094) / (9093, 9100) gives 0.0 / 8.68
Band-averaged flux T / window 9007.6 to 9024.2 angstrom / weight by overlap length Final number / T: 8.52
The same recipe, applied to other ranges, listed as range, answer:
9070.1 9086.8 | 8.72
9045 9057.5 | 8.7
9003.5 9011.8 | 8.99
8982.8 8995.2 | 9.09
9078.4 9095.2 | 8.63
